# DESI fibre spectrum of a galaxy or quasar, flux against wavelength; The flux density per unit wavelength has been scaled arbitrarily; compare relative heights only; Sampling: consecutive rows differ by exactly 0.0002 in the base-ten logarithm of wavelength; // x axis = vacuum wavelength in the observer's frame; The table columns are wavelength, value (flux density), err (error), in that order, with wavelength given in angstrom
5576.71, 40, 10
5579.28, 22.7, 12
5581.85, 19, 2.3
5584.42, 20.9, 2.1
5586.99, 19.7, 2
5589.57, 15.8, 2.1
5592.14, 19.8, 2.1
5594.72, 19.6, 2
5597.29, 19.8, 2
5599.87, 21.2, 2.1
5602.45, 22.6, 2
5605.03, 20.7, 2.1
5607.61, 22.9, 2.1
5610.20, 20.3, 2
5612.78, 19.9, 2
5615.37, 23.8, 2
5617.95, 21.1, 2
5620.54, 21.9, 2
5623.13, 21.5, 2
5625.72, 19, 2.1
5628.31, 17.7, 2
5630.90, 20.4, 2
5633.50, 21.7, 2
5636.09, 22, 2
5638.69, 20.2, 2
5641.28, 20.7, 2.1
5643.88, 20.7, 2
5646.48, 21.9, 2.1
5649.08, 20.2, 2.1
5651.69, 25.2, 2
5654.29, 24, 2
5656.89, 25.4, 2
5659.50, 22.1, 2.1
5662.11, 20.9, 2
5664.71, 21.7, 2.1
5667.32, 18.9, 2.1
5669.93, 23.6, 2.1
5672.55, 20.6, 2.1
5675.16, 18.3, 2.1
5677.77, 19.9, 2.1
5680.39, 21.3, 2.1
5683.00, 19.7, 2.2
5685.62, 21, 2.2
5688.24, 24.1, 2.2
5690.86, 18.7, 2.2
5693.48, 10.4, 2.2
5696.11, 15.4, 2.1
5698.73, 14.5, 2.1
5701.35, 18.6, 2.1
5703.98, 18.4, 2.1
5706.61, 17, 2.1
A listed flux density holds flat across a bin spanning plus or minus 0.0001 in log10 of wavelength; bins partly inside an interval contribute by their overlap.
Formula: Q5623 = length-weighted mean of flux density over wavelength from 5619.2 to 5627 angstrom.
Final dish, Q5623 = 20.8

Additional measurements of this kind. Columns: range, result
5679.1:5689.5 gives 21.5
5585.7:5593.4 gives 18.4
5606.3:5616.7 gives 21.7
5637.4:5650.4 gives 20.7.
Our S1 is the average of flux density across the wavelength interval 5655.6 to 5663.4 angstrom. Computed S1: 22.8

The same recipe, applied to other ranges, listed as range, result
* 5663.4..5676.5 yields 20.6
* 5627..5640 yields 20.4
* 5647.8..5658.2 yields 23.7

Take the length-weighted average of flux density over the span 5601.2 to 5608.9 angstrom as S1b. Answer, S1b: 22.1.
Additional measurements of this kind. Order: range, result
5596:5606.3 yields 21.1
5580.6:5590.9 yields 18.9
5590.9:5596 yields 19.7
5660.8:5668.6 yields 20.5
